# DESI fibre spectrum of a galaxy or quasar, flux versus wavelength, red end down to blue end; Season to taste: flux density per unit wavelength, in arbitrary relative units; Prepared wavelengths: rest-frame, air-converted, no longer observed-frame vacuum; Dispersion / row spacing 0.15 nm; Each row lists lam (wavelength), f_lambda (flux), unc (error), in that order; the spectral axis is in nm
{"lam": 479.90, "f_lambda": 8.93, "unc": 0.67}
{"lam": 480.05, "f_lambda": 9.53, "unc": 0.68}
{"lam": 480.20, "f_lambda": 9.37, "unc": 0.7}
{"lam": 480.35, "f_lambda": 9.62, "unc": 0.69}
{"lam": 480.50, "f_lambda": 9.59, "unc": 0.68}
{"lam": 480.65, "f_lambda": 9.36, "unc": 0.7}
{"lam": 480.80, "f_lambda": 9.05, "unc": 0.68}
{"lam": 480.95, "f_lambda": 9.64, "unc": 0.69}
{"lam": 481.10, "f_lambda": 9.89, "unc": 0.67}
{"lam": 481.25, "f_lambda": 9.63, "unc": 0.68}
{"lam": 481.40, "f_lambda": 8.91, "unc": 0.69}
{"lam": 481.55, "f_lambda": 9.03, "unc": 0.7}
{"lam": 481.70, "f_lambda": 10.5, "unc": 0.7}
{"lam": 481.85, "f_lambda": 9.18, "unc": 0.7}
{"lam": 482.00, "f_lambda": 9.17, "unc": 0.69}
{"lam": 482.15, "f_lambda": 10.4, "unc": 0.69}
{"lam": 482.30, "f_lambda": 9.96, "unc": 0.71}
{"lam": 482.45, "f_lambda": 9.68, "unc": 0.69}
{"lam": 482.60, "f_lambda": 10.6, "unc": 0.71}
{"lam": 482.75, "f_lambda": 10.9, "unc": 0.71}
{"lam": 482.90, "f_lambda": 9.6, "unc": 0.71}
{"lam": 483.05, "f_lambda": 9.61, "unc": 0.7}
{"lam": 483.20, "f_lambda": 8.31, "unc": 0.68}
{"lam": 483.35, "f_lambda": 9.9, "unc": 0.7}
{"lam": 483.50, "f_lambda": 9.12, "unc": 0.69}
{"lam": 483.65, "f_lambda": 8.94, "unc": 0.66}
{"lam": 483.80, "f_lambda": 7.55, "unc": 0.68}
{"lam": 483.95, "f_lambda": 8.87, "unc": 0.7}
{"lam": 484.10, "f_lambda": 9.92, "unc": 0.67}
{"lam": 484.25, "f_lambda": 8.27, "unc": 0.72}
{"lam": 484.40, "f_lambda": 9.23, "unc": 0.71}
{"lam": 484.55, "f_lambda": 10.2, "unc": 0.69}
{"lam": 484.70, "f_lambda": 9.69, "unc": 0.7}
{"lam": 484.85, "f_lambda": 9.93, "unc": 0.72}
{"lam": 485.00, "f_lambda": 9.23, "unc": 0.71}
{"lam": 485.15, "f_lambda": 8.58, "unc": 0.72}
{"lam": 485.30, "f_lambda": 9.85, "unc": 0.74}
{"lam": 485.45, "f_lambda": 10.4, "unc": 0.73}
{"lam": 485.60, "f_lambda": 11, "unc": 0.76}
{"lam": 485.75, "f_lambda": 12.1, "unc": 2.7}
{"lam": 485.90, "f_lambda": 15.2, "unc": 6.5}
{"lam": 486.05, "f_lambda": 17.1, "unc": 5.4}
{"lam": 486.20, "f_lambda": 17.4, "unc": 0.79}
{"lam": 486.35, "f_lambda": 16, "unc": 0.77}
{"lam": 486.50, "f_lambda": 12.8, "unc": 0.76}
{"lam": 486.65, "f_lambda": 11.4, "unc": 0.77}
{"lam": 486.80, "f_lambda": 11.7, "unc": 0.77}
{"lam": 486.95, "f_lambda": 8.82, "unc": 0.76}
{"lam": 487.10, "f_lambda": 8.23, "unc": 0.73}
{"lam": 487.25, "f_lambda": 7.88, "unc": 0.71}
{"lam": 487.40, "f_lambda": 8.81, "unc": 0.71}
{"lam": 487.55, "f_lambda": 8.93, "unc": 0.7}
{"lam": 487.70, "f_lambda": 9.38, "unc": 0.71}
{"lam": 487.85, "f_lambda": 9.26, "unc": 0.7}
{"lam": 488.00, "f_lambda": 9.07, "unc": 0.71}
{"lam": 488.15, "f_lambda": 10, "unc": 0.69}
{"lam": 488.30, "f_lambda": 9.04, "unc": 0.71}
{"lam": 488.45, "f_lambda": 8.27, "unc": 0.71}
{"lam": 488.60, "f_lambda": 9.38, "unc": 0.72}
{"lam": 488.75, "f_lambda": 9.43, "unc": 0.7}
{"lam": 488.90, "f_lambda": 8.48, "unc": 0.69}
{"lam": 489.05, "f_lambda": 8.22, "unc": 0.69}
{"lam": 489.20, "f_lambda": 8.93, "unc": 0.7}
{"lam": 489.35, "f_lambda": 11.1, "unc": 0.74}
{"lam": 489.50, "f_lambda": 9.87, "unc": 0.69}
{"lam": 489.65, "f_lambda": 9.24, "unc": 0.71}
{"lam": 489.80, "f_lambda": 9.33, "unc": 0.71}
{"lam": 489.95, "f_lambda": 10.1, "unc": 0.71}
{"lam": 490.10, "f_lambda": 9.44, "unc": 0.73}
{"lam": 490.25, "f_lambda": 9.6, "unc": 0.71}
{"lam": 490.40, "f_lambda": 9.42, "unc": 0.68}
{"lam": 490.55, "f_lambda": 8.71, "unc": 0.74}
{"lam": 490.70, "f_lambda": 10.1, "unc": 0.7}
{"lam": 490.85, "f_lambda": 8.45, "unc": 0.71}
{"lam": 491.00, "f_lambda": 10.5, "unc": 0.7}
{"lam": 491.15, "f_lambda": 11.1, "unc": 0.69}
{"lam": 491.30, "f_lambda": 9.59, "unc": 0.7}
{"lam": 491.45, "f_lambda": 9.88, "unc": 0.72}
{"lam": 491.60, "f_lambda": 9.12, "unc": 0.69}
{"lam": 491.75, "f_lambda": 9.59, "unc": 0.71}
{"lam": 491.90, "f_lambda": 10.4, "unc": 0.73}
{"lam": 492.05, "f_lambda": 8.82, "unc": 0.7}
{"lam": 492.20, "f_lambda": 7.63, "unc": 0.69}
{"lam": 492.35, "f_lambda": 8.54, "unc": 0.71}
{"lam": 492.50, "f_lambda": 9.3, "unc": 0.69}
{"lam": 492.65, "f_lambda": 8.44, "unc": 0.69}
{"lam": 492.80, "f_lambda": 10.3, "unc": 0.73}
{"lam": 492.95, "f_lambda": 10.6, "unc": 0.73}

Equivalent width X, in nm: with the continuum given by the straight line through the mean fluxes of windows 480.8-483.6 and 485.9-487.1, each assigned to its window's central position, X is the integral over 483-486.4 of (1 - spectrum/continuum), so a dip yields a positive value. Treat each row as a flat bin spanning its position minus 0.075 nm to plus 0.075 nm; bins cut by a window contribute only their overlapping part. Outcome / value 0.35 nm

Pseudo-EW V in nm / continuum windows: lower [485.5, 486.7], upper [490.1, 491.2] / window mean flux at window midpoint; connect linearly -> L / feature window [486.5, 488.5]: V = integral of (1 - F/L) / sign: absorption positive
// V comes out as 0.52 nm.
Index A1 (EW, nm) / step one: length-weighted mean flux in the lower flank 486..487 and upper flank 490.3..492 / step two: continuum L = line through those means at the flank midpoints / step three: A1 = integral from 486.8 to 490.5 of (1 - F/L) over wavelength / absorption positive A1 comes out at 0.789 nm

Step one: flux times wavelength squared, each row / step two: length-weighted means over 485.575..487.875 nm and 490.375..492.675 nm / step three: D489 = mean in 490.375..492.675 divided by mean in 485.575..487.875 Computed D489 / 0.82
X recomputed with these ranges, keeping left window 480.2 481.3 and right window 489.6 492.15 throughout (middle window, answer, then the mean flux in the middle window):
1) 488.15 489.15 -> 0.07 nm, 8.9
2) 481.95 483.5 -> -0.04 nm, 9.79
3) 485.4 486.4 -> -0.49 nm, 14.2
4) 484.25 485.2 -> 0.01 nm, 9.41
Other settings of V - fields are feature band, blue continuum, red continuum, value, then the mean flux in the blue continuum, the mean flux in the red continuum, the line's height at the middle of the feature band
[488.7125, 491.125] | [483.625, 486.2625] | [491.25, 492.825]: 0.05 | 10.8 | 9.2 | 9.66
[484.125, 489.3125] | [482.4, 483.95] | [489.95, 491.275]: -0.45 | 9.39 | 9.69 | 9.53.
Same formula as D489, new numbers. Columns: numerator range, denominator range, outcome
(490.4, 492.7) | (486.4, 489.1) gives 1.00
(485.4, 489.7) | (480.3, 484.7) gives 1.14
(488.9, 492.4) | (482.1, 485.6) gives 1.02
